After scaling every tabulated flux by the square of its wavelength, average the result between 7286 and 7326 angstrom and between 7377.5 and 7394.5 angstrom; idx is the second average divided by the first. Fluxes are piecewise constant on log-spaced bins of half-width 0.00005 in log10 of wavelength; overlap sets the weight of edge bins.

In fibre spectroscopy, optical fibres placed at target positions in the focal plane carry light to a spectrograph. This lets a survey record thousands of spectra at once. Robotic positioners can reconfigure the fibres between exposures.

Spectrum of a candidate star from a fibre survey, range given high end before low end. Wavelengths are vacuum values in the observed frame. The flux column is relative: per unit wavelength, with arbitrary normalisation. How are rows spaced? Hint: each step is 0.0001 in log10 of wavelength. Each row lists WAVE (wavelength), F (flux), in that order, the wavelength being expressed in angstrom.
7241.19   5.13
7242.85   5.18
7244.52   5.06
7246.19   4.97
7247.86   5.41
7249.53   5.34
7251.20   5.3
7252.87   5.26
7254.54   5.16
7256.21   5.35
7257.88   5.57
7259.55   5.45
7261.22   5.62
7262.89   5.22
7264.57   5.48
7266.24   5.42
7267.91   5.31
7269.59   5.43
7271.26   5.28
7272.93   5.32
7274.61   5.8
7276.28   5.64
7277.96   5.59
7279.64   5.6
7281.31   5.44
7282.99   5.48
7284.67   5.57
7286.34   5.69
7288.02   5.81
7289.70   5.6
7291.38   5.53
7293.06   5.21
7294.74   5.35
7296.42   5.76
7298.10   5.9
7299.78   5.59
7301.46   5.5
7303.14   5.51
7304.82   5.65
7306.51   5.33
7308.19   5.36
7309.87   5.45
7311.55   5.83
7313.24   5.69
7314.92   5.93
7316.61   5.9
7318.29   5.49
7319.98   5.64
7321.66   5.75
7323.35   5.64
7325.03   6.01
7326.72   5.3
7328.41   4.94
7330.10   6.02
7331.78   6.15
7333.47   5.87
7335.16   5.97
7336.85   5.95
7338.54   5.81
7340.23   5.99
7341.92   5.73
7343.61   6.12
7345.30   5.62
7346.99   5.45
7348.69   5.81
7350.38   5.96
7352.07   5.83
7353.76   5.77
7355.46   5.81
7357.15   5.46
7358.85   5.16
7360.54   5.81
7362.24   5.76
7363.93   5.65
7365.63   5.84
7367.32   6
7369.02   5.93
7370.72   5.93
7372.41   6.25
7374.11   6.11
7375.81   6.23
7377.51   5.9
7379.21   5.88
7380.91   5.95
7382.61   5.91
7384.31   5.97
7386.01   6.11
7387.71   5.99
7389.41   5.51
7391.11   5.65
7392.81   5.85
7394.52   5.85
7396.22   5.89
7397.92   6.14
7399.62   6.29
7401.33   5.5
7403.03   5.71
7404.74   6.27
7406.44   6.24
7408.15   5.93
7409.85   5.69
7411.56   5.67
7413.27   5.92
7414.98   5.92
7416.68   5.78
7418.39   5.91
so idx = 1.07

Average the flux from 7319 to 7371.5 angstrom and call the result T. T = 5.76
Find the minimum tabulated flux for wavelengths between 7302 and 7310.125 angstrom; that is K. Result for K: 5.33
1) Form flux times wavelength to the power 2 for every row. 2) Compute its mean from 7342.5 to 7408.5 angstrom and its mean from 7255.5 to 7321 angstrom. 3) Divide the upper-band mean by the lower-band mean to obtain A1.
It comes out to 1.1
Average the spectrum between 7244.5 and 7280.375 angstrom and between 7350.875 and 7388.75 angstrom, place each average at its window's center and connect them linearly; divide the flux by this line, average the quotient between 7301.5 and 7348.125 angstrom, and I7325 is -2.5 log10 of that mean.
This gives -0.006 mag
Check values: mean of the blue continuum 5.4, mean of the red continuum 5.87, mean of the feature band 5.7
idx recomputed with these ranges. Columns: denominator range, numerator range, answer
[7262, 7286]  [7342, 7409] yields 1.10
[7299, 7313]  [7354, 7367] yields 1.04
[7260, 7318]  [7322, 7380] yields 1.06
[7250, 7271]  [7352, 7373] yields 1.10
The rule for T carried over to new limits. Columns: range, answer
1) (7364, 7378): 6.01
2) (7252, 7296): 5.47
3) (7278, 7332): 5.61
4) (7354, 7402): 5.87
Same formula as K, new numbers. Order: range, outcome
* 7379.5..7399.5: 5.51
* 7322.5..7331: 4.94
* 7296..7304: 5.5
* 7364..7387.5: 5.84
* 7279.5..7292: 5.44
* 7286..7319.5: 5.21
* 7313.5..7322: 5.49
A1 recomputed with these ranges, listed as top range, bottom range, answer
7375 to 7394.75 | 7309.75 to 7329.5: 1.06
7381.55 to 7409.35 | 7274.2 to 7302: 1.09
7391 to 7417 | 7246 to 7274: 1.15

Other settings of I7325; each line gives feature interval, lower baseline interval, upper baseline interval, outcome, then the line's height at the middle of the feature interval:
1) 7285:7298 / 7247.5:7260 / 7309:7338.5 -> -0.005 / 5.56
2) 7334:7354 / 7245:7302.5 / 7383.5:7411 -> -0.022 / 5.72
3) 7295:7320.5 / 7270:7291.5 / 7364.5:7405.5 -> 0.006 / 5.66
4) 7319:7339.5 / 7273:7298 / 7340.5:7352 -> -0.004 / 5.73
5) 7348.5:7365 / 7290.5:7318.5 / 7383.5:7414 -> 0.012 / 5.76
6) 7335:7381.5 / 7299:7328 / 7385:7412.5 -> -0.015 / 5.76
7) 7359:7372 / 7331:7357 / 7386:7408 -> 0.009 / 5.87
